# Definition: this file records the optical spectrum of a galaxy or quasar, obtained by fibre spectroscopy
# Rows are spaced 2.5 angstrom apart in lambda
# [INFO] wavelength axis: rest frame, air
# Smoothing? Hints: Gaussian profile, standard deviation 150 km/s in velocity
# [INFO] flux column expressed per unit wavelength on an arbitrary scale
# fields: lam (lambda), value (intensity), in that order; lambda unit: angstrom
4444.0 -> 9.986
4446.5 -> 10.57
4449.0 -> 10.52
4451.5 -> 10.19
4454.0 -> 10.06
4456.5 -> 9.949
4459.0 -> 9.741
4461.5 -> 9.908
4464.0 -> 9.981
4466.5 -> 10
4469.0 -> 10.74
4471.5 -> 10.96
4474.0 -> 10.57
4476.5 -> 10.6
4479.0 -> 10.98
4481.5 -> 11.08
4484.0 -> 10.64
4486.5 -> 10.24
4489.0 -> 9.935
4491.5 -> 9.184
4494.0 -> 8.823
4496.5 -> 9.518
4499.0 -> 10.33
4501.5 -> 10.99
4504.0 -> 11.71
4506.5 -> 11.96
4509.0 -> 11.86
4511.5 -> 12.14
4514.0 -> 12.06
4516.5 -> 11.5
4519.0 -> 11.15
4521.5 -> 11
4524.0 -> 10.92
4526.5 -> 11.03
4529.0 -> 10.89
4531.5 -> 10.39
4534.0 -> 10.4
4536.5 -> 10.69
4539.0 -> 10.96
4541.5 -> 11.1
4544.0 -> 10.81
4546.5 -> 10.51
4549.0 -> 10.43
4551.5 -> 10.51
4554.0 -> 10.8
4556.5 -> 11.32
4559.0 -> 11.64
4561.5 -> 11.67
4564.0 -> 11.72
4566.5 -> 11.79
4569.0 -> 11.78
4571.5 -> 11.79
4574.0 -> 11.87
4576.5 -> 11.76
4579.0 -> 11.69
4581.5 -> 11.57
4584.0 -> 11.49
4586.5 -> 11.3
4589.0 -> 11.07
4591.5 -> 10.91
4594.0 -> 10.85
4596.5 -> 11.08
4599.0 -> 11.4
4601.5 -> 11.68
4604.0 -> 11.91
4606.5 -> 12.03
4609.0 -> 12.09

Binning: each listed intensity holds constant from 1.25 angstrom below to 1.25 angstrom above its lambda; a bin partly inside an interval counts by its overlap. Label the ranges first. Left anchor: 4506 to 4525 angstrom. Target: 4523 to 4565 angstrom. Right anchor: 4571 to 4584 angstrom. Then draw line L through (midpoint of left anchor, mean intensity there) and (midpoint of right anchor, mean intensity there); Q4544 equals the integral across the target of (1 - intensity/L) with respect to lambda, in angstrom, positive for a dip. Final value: 2.6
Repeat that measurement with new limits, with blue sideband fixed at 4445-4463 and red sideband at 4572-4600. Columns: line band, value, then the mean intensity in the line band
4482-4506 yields 0.62 angstrom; 10.2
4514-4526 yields -0.54 angstrom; 11.2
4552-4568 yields -0.46 angstrom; 11.4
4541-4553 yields 0.39 angstrom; 10.6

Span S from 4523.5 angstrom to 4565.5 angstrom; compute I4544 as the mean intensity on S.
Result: 10.9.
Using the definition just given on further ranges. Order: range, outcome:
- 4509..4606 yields 11.3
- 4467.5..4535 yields 10.8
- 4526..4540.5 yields 10.7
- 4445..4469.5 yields 10.1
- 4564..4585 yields 11.7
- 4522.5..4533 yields 10.8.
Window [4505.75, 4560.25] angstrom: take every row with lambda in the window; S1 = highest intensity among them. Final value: 12.14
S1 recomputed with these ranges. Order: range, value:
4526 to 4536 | 11.03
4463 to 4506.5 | 11.96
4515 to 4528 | 11.5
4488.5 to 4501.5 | 10.99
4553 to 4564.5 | 11.72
